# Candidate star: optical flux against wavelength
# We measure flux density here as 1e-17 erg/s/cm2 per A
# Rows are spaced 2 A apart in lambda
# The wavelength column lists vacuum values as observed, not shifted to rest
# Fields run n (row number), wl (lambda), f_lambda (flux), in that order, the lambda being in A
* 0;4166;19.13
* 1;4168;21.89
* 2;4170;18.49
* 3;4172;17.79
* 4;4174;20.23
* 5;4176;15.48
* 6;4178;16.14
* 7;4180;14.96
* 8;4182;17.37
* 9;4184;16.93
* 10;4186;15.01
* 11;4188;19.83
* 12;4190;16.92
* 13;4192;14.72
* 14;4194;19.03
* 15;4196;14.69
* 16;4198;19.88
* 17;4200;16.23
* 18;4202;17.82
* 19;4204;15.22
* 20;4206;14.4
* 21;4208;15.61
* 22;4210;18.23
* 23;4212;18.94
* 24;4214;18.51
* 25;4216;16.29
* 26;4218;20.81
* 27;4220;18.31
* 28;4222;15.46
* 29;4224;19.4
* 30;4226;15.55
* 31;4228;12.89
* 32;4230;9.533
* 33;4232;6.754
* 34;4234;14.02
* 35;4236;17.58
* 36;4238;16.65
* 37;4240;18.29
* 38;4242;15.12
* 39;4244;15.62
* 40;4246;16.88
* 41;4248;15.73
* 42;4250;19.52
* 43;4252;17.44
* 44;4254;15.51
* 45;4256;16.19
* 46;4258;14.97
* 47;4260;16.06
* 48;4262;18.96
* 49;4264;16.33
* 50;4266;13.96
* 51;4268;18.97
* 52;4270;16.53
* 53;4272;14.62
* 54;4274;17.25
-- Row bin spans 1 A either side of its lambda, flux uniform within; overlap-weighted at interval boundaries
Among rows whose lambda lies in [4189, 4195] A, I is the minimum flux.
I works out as 14.72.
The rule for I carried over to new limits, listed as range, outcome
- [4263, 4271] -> 13.96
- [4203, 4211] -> 14.4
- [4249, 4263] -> 14.97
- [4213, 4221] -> 16.29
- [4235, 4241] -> 16.65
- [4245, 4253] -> 15.73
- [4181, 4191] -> 15.01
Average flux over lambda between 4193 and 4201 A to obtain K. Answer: 17.5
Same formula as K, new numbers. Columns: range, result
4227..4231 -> 11.2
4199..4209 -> 15.9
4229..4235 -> 10.1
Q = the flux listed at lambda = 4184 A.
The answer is 16.93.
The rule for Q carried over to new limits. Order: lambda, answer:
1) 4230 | 9.533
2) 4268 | 18.97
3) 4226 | 15.55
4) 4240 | 18.29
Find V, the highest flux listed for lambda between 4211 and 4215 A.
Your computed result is 18.94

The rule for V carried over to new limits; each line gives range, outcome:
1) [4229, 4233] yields 9.533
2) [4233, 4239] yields 17.58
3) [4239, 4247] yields 18.29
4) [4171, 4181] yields 20.23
